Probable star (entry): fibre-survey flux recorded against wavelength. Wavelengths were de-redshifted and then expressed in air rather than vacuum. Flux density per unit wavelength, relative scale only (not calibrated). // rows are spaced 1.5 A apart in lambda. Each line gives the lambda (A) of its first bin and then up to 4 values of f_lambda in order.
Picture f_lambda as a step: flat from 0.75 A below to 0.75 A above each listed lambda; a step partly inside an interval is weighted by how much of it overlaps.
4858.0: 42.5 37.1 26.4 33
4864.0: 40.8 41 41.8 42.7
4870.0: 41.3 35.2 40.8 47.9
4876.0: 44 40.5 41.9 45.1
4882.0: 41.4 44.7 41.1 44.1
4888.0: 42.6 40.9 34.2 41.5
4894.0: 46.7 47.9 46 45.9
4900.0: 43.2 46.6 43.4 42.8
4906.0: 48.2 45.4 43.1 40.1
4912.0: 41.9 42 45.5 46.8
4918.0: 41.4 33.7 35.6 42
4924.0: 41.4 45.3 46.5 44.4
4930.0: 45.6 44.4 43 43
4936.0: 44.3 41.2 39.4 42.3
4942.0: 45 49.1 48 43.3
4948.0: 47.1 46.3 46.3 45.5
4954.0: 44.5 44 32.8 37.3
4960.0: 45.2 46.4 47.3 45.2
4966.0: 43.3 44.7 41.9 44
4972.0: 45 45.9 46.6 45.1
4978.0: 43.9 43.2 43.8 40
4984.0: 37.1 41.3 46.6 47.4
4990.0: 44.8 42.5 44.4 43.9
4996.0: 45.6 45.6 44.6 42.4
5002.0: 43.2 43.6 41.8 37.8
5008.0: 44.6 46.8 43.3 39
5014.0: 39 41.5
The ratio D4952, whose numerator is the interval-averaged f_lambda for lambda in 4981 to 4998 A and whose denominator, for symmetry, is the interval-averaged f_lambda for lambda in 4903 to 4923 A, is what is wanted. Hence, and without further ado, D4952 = 1.03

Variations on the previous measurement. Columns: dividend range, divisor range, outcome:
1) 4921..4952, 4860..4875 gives 1.14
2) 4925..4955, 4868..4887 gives 1.06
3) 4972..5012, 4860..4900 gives 1.05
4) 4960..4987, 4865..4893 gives 1.05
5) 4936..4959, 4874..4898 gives 1.01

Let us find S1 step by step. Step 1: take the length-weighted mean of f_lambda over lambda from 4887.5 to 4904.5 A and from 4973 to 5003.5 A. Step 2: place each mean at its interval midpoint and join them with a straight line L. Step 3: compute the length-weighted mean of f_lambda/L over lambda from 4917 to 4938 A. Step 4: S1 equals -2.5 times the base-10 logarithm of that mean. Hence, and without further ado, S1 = 0.03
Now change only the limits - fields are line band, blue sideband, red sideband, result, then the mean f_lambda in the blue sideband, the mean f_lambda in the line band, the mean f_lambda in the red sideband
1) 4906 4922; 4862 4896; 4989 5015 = 0.008 mag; 41.8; 41.9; 43.1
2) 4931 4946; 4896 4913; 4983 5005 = 0.002 mag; 44.3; 44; 43.7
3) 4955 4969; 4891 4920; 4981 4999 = 0.020 mag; 43.6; 42.8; 43.6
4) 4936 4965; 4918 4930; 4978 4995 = -0.044 mag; 41.6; 44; 43.2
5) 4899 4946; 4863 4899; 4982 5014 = -0.019 mag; 42.4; 43.4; 43.1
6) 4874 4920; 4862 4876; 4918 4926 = -0.081 mag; 40.8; 43.3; 39.6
